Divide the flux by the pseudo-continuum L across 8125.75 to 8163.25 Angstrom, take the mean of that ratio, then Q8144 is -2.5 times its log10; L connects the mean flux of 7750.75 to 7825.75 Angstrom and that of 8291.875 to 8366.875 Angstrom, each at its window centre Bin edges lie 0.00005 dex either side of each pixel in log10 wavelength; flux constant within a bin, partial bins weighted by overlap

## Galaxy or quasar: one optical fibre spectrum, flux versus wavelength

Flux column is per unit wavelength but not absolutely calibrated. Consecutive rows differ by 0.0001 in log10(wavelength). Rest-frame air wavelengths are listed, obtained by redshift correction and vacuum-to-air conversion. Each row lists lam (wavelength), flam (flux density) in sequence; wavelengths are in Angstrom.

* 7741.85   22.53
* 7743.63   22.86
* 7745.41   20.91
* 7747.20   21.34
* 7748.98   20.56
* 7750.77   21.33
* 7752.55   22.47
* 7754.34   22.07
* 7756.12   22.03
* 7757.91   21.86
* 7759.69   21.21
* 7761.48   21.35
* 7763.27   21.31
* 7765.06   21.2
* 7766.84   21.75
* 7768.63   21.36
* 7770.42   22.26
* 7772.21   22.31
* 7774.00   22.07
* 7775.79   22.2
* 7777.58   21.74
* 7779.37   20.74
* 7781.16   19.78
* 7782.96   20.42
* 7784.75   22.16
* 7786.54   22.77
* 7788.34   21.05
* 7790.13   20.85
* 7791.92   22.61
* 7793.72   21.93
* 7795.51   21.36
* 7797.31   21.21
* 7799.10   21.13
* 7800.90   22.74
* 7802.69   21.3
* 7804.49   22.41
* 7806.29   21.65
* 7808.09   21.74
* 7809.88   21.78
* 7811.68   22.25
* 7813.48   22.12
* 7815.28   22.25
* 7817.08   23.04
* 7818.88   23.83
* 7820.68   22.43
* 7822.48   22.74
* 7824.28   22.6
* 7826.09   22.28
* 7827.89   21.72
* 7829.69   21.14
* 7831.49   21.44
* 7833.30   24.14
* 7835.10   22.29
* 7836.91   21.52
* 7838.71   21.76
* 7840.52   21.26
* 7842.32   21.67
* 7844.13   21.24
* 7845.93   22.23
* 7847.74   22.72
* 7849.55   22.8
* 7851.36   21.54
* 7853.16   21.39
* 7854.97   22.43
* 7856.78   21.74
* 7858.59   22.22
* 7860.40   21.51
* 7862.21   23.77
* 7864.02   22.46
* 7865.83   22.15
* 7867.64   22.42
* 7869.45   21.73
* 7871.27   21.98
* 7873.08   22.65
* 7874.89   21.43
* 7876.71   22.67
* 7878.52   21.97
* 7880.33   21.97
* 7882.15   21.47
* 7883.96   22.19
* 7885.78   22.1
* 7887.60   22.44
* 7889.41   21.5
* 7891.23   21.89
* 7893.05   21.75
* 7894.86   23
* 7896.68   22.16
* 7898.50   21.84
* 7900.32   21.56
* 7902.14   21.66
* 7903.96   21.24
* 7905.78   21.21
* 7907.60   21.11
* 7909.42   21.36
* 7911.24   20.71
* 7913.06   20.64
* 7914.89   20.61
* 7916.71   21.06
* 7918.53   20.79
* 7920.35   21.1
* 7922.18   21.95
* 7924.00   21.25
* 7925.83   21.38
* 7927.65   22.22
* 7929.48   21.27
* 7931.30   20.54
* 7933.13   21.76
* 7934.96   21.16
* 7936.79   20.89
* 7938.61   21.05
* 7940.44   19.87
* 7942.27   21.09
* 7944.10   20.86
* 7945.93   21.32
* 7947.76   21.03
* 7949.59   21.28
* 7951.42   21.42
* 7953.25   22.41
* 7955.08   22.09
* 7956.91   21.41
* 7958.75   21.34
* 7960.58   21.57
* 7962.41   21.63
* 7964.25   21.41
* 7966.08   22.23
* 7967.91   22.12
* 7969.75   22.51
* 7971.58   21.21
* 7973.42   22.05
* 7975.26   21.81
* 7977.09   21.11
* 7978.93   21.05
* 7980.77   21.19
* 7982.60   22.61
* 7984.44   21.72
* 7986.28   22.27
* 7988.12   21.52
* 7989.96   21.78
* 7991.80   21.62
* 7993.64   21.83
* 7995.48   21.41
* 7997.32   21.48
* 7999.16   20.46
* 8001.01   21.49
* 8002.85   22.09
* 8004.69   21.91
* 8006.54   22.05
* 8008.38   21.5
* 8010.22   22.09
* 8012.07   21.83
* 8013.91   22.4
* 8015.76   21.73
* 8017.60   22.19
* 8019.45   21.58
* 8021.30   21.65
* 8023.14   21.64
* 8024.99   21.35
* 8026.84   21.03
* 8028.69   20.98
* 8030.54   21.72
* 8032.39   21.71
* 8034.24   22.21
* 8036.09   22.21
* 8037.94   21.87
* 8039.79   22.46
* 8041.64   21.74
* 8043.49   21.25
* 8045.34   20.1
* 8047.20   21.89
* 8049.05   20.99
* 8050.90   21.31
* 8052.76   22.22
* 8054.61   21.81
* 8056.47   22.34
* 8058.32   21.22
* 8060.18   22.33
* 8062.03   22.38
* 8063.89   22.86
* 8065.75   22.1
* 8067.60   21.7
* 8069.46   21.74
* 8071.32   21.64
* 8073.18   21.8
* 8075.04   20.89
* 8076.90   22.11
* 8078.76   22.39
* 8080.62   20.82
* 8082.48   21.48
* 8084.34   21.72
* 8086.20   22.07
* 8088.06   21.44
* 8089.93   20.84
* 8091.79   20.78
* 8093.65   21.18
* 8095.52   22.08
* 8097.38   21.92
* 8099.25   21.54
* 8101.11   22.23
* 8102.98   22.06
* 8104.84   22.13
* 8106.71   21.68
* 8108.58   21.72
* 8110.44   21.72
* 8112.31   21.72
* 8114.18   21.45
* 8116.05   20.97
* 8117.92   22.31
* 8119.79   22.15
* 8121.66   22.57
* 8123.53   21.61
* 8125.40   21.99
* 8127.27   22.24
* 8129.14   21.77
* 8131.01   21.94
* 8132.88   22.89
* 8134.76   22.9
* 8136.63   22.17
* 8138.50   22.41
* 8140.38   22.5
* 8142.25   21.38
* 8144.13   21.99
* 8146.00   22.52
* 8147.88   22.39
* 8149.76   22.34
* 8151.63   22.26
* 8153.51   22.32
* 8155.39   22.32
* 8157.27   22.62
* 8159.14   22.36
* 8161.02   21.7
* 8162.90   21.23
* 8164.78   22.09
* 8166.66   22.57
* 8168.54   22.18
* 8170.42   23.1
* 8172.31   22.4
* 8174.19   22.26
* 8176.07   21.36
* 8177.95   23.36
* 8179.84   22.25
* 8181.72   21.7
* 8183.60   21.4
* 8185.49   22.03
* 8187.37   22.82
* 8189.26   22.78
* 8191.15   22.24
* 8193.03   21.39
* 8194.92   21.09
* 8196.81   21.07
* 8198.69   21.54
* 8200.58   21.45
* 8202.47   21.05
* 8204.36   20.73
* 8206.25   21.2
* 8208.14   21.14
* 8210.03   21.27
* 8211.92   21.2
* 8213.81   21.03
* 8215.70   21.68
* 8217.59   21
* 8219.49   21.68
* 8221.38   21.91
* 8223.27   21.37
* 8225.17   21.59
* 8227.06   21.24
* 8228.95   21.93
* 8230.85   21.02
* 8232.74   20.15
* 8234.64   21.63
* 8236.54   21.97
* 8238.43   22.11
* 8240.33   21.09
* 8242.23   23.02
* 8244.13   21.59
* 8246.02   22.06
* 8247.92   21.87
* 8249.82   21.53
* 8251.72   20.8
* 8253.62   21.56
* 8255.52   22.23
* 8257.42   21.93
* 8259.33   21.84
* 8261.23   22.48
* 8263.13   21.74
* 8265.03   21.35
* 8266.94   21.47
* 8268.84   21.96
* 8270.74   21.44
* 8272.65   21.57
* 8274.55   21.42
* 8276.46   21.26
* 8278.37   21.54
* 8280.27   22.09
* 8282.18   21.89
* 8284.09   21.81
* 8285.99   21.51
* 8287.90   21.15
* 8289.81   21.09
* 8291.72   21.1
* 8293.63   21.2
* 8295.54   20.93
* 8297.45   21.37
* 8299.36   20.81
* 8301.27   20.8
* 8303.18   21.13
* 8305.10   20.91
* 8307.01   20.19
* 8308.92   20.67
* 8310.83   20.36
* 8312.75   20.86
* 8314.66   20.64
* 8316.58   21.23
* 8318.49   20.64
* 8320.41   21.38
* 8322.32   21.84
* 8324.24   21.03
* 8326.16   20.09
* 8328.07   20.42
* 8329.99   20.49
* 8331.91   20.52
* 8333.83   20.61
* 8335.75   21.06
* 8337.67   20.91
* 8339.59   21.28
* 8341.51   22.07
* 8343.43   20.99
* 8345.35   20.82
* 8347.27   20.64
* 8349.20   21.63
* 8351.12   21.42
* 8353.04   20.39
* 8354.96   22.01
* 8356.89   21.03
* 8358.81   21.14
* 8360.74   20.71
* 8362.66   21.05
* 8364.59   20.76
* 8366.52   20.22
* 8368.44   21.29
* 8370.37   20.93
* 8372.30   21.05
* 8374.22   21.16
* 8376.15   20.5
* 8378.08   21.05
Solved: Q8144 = -0.05 mag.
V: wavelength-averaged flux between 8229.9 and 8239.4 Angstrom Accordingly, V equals 21.4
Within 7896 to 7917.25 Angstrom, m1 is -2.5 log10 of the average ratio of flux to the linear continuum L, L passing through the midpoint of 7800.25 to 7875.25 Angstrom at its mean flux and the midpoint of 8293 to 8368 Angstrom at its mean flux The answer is 0.04 mag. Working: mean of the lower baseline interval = 22.2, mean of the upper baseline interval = 20.9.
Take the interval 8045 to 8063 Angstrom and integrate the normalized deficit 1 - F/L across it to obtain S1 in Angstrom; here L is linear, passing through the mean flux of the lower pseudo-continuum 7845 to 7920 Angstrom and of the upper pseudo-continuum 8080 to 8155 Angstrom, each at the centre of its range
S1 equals 0.2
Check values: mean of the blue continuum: 21.9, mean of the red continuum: 21.9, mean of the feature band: 21.7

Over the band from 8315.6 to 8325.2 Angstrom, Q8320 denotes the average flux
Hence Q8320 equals 21.2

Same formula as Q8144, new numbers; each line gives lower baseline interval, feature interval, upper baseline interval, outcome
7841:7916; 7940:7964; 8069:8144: 0.03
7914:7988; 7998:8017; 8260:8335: -0.02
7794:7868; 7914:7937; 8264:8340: 0.03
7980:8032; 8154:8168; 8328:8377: -0.04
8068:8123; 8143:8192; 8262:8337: -0.04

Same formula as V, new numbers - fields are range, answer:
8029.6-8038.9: 21.9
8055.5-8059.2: 21.8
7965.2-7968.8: 22.2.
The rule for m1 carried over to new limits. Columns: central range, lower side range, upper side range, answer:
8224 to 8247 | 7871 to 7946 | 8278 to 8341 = -0.026 mag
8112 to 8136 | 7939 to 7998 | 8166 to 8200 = -0.006 mag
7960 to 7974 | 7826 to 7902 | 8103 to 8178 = 0.011 mag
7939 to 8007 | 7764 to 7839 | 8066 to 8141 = 0.015 mag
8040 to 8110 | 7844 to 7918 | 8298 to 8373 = -0.012 mag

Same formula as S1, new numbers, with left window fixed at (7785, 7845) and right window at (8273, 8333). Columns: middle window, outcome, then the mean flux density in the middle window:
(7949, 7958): 0.0 Angstrom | 21.7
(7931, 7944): 0.5 Angstrom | 20.9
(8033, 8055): -0.1 Angstrom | 21.7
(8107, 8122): -0.3 Angstrom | 21.8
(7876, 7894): -0.1 Angstrom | 22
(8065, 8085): -0.2 Angstrom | 21.7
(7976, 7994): 0.0 Angstrom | 21.7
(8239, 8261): -0.7 Angstrom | 21.8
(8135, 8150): -0.6 Angstrom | 22.2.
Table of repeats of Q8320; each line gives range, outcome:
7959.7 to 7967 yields 21.7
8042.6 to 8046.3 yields 20.7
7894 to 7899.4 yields 22.3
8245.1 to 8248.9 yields 22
